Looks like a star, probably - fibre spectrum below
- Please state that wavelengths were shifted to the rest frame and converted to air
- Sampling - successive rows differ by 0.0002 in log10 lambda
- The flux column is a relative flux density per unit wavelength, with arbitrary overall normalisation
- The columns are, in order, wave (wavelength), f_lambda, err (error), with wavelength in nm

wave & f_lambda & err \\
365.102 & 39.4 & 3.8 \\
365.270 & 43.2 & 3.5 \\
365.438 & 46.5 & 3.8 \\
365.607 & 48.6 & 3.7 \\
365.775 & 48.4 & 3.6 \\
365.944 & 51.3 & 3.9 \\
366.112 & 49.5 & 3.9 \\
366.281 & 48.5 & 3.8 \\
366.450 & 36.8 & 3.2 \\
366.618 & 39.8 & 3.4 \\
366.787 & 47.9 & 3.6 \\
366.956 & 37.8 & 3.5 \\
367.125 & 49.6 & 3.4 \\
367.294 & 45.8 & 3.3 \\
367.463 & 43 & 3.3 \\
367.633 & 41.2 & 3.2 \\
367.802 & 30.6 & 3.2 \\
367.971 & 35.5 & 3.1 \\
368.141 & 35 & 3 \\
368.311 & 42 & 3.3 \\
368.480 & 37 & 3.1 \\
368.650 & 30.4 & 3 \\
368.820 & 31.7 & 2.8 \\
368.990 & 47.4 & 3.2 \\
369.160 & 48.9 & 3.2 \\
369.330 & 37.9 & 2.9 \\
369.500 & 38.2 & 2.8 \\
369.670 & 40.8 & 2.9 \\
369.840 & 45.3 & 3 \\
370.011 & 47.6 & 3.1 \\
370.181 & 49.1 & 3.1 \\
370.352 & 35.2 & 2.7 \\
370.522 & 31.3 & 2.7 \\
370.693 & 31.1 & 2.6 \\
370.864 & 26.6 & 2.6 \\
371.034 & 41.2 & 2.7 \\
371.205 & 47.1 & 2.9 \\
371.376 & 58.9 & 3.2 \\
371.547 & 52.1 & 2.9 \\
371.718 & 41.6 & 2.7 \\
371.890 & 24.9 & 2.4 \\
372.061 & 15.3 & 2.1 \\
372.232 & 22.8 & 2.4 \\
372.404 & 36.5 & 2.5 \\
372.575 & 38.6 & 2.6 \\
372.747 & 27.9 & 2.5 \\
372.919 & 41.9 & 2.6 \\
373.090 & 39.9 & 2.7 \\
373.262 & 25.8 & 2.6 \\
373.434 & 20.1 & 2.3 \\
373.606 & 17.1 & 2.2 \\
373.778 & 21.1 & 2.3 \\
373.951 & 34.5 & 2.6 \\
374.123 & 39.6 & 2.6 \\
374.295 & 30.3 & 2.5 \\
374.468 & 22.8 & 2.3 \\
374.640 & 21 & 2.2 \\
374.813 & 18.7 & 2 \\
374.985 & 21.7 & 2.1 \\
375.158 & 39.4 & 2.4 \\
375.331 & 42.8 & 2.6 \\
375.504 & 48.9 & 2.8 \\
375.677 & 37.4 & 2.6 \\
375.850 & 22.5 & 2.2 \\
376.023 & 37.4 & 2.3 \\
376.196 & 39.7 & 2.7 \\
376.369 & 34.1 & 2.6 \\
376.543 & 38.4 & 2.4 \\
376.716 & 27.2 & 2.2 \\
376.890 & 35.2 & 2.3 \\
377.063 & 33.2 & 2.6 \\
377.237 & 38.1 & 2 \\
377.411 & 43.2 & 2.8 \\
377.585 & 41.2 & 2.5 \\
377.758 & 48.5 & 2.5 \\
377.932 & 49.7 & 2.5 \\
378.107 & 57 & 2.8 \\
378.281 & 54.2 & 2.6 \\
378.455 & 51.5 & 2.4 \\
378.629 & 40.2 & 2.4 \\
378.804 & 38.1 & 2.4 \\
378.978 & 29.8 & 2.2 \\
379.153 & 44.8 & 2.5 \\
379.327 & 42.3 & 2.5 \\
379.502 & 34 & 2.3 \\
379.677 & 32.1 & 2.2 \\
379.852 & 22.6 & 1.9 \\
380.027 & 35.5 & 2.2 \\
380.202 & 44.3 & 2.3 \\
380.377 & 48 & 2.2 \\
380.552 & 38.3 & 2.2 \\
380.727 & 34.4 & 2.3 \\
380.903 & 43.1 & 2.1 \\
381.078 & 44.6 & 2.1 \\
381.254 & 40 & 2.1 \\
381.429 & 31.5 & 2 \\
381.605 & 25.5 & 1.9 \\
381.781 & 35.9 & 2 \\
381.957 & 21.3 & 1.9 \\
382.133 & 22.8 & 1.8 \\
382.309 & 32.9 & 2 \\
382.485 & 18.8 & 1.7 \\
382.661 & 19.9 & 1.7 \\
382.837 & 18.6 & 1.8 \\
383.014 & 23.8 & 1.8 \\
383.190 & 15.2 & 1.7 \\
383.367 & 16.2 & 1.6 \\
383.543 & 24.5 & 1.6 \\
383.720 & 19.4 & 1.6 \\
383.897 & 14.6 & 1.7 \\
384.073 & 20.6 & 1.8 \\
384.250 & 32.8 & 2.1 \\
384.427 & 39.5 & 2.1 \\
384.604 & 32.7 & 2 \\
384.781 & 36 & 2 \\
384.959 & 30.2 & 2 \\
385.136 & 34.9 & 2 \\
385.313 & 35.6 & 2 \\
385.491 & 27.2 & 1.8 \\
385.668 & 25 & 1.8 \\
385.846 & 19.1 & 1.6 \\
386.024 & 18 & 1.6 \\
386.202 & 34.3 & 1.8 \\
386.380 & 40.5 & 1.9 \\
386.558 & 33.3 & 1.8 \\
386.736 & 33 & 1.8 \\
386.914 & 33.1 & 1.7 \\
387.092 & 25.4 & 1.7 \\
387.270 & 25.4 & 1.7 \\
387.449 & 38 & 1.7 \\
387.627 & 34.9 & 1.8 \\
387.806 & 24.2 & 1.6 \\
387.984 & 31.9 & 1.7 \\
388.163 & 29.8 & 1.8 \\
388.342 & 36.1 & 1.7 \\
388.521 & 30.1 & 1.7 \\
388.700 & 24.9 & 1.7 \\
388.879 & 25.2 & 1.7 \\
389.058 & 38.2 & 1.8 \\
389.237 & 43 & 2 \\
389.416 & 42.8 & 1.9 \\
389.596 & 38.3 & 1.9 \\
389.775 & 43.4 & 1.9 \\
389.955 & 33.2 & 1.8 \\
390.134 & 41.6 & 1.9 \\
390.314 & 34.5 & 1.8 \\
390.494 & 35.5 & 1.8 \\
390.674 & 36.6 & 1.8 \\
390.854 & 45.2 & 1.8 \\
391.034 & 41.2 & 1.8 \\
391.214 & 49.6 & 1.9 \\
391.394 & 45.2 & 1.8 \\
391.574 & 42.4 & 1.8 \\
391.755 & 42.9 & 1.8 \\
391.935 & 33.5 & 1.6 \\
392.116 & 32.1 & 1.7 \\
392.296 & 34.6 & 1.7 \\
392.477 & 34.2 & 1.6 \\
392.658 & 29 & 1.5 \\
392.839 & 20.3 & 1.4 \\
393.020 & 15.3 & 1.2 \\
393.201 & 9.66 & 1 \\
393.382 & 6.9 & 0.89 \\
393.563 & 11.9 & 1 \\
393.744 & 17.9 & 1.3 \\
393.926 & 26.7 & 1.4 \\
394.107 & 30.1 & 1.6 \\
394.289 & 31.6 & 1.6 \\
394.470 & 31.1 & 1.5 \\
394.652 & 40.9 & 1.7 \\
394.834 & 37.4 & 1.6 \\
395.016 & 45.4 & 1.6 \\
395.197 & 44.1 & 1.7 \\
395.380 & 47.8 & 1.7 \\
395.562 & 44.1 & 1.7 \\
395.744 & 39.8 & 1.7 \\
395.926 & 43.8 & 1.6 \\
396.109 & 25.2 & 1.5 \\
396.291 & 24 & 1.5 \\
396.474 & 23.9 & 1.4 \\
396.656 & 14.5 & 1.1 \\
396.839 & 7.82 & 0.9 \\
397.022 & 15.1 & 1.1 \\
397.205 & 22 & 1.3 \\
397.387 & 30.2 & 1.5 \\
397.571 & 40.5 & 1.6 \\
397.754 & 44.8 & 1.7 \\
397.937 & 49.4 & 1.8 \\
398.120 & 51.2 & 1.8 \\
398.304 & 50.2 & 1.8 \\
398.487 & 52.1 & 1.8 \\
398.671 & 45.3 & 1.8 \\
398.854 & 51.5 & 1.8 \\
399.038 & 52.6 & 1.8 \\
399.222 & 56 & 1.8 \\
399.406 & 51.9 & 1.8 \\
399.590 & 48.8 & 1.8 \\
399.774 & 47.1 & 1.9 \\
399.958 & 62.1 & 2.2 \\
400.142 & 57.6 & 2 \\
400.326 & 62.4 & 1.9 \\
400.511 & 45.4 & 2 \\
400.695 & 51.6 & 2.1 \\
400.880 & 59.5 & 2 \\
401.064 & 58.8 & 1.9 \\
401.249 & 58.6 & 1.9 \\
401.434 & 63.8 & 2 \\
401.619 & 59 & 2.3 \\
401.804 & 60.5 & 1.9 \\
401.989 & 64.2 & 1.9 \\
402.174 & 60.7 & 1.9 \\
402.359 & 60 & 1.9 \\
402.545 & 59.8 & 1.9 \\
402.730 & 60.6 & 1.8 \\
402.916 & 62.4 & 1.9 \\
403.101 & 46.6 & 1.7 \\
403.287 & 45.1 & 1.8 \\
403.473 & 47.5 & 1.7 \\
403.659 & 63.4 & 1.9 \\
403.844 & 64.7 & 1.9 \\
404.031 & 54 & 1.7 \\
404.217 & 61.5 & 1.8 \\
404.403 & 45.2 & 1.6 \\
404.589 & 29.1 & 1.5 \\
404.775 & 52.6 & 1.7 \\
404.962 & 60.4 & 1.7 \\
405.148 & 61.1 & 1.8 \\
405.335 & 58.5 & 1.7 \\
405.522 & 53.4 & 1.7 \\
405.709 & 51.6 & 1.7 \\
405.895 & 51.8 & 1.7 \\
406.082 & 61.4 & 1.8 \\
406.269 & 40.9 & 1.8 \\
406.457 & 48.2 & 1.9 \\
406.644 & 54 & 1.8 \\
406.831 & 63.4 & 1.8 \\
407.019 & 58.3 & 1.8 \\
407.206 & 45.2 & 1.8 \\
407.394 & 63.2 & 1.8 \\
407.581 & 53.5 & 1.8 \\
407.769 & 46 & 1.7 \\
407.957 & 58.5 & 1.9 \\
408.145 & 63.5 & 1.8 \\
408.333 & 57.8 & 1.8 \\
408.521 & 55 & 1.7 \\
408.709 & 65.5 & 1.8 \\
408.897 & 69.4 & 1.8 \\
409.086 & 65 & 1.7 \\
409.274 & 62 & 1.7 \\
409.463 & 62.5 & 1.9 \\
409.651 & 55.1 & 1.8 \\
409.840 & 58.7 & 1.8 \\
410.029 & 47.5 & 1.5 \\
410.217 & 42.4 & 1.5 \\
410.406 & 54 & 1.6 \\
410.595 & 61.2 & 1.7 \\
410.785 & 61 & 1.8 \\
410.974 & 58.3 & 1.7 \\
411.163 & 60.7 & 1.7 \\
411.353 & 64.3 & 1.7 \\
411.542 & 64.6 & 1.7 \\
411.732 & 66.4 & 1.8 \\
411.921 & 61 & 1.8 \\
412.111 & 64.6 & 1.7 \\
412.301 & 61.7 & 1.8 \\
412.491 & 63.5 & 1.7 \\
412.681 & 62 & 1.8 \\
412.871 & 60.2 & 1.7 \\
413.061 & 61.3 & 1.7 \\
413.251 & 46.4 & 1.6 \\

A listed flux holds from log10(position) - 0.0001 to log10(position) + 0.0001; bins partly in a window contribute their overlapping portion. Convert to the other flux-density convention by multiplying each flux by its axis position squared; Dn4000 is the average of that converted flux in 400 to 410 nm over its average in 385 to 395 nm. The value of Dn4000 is 1.9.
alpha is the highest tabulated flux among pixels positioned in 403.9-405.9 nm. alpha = 61.5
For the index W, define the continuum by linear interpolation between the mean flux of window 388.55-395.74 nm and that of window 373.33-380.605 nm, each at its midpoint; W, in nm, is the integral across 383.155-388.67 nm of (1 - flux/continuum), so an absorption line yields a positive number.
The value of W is 0.953 nm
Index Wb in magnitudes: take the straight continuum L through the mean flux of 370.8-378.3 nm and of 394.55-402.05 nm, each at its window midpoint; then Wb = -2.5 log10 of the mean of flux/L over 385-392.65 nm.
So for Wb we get 0.20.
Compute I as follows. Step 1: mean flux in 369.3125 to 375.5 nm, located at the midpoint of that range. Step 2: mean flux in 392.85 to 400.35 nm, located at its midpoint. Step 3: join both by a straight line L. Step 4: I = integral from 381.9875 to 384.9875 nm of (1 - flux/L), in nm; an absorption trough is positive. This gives 0.92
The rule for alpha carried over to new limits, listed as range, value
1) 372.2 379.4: 57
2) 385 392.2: 49.6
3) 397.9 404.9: 64.7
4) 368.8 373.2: 58.9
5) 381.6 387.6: 40.5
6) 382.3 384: 32.9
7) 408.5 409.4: 69.4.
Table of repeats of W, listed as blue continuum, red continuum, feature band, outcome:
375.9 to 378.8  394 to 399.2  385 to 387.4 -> 0.59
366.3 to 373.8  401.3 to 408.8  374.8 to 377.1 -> 0.34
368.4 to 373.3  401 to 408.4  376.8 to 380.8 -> 0.12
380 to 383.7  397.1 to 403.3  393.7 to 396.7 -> 0.81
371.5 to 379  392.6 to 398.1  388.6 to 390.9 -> -0.45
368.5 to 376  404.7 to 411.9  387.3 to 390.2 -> 0.68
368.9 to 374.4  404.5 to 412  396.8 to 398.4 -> 0.48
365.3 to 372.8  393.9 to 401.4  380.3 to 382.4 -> 0.32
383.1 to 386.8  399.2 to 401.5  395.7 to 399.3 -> 0.99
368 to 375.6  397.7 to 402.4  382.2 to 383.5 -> 0.66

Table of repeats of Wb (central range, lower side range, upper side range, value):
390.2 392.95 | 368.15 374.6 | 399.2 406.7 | 0.28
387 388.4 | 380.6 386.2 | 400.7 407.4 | 0.10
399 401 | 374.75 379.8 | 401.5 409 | -0.03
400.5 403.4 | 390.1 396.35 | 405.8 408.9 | -0.21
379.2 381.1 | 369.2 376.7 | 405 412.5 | 0.03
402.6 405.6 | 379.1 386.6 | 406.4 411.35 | -0.04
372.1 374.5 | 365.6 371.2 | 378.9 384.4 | 0.23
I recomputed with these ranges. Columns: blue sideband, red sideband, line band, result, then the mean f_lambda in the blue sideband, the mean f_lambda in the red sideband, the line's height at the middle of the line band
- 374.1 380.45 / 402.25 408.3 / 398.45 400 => -0.02 nm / 37.4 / 54.6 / 50.9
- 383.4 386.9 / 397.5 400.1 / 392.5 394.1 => 0.89 nm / 28.9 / 50.5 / 41.8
